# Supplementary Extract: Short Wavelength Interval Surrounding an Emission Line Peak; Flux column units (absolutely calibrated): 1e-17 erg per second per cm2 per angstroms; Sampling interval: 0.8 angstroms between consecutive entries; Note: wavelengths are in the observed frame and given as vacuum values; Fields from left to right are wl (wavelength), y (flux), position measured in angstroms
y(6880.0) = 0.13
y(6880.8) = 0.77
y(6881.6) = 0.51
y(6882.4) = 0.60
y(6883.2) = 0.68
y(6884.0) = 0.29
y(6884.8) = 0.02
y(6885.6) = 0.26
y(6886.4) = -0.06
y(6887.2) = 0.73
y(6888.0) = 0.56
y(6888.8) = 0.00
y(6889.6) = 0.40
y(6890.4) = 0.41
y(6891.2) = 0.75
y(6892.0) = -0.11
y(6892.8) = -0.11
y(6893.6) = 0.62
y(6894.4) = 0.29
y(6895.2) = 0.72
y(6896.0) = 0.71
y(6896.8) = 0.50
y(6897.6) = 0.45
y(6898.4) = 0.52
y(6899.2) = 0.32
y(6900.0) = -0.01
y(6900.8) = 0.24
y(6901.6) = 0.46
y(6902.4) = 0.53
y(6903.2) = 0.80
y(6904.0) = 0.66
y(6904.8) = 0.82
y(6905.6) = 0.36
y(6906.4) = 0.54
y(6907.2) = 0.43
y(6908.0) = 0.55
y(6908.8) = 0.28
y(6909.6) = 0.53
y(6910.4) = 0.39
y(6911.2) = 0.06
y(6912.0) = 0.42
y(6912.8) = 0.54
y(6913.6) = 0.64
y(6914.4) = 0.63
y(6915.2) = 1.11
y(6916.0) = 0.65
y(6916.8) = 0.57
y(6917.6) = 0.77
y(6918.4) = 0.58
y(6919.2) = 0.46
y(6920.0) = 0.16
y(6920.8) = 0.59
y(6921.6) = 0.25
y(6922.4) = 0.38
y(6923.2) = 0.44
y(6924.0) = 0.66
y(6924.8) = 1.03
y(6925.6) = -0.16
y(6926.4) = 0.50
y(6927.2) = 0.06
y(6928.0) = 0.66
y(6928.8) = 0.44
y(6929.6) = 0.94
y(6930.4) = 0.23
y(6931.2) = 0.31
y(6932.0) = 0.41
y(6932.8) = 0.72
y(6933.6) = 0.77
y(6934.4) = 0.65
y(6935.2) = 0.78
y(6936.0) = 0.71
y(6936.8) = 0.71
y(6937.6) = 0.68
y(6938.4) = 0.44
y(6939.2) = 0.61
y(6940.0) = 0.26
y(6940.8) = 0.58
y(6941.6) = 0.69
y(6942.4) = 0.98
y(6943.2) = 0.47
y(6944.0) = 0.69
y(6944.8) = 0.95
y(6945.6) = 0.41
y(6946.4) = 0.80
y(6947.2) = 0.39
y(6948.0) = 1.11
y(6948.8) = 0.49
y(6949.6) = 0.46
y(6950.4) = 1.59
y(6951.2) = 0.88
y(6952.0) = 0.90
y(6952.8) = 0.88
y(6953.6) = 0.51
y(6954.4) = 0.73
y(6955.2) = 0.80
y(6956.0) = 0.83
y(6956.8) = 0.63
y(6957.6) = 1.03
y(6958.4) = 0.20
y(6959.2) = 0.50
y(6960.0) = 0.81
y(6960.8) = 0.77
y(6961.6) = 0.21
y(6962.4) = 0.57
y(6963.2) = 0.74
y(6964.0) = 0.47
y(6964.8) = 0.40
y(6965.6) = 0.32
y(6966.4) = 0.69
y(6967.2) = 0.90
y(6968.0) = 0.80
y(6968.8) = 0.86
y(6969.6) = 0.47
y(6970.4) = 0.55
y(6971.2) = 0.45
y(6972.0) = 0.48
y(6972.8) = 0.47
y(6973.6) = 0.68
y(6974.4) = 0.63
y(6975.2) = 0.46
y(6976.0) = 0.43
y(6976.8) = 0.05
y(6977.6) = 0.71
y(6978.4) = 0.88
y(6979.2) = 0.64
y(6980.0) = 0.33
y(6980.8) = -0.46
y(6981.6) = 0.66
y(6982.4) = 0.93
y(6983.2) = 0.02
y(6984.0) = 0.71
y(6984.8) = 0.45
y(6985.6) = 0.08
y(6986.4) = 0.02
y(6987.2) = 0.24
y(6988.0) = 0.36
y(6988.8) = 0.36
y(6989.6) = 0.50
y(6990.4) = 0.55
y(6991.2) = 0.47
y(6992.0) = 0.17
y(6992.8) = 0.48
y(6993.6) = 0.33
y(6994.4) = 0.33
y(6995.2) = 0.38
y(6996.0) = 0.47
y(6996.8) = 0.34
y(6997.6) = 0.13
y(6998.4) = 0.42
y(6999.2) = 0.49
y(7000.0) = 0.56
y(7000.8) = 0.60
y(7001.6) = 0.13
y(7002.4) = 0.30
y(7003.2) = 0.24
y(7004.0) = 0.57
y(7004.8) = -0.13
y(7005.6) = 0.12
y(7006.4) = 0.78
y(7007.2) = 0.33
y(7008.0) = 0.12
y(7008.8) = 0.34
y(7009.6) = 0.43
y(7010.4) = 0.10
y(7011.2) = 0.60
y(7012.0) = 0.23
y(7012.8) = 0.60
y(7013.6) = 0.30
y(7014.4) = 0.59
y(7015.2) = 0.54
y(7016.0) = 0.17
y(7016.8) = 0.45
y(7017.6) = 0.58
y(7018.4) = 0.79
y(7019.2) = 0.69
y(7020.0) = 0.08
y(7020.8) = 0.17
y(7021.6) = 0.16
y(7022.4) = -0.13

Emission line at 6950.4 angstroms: Mg II 2798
